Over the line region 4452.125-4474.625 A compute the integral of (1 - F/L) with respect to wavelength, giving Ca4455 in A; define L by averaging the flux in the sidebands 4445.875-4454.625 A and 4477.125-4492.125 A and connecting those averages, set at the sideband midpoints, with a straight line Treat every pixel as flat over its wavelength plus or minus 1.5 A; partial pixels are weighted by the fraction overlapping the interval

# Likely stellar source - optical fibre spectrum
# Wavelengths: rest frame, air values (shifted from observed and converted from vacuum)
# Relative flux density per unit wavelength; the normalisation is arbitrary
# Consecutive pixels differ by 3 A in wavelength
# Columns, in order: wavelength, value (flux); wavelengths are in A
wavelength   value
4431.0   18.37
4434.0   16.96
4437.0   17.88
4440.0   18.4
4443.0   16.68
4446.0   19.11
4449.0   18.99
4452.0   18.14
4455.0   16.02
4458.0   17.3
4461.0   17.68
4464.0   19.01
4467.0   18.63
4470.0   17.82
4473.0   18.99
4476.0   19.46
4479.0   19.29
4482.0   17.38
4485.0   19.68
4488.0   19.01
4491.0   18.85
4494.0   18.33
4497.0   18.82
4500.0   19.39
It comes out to 0.72 A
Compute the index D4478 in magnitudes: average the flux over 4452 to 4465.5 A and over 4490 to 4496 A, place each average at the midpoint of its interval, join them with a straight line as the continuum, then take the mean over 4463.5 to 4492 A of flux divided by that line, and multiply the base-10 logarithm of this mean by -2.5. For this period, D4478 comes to -0.039 mag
